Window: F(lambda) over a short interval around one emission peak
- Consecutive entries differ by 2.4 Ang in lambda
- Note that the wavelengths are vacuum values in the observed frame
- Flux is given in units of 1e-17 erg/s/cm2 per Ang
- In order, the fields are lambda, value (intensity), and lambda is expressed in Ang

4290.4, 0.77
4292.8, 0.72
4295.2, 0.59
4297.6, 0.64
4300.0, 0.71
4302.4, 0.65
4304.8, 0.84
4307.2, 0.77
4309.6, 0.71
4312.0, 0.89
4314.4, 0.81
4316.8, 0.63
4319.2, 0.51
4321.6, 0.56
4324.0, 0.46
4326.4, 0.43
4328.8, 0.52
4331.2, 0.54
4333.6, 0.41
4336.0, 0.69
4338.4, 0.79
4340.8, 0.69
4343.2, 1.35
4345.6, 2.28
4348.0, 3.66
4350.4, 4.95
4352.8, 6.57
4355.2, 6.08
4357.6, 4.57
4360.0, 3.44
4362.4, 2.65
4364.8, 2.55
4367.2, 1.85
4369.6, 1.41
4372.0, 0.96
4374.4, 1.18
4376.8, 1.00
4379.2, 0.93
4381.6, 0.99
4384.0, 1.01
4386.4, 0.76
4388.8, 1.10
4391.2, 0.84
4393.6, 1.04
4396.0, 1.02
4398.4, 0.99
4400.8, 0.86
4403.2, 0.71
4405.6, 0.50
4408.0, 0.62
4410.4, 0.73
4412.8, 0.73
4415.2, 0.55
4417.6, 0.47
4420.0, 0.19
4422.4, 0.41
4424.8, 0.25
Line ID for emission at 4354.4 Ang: Lyman alpha 1216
